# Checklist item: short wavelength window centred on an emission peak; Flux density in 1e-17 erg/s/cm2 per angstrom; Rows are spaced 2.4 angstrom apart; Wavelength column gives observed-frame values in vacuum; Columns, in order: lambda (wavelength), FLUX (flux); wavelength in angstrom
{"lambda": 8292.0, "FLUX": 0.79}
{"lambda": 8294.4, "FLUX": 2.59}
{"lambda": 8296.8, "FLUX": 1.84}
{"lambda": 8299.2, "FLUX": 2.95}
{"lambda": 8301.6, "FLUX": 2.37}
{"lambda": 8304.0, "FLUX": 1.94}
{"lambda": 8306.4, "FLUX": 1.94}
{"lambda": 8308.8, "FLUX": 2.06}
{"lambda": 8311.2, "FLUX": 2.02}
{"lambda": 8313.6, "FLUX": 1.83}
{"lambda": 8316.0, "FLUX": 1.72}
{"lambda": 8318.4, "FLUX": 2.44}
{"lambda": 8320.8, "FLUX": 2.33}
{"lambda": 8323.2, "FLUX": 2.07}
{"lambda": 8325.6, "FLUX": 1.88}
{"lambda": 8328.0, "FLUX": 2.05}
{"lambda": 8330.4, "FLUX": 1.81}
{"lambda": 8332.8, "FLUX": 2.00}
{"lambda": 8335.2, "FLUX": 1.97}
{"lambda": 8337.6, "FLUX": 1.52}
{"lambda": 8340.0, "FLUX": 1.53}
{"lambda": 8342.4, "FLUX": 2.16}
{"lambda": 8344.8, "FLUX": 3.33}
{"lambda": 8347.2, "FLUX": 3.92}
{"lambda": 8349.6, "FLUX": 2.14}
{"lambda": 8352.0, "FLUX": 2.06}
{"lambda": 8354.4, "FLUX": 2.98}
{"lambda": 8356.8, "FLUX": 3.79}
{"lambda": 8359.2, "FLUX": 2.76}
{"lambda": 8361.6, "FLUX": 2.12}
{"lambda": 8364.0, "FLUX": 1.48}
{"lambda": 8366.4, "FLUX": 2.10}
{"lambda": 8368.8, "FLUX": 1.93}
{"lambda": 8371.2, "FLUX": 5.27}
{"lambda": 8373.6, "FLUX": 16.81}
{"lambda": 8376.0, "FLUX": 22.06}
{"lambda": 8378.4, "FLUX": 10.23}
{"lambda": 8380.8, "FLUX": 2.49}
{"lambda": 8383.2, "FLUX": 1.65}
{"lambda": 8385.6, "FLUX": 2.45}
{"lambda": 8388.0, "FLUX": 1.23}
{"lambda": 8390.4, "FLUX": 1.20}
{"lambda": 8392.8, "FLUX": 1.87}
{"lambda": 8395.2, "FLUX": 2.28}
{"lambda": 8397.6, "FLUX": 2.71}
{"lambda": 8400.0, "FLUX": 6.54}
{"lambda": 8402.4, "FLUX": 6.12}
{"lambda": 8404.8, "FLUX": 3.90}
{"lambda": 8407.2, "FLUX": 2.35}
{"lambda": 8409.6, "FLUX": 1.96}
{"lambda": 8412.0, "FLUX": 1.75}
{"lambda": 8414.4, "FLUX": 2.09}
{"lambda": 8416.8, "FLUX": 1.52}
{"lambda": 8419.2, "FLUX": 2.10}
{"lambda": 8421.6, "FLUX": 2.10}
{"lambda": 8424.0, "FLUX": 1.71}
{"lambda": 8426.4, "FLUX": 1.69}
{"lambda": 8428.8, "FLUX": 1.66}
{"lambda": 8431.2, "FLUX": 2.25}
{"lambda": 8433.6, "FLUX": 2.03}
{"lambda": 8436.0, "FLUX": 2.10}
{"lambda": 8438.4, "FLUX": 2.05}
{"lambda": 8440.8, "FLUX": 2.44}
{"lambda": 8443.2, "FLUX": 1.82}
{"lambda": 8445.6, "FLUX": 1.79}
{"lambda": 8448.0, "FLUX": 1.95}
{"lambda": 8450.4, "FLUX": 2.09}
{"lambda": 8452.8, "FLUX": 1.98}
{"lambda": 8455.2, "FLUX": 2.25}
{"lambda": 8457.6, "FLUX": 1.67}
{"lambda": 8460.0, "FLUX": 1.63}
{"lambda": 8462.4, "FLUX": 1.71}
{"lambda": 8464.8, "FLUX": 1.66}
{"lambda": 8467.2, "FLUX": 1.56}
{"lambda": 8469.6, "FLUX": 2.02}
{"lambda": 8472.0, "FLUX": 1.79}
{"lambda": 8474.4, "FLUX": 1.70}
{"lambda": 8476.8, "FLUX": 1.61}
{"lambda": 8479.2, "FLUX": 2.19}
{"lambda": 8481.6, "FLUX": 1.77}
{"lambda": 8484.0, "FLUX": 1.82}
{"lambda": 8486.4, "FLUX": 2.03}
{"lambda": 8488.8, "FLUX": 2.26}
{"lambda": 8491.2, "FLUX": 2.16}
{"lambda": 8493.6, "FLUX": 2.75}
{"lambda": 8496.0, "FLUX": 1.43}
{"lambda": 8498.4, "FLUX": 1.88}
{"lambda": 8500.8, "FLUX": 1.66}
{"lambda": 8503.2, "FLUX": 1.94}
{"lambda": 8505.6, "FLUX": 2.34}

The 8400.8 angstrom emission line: [N II]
